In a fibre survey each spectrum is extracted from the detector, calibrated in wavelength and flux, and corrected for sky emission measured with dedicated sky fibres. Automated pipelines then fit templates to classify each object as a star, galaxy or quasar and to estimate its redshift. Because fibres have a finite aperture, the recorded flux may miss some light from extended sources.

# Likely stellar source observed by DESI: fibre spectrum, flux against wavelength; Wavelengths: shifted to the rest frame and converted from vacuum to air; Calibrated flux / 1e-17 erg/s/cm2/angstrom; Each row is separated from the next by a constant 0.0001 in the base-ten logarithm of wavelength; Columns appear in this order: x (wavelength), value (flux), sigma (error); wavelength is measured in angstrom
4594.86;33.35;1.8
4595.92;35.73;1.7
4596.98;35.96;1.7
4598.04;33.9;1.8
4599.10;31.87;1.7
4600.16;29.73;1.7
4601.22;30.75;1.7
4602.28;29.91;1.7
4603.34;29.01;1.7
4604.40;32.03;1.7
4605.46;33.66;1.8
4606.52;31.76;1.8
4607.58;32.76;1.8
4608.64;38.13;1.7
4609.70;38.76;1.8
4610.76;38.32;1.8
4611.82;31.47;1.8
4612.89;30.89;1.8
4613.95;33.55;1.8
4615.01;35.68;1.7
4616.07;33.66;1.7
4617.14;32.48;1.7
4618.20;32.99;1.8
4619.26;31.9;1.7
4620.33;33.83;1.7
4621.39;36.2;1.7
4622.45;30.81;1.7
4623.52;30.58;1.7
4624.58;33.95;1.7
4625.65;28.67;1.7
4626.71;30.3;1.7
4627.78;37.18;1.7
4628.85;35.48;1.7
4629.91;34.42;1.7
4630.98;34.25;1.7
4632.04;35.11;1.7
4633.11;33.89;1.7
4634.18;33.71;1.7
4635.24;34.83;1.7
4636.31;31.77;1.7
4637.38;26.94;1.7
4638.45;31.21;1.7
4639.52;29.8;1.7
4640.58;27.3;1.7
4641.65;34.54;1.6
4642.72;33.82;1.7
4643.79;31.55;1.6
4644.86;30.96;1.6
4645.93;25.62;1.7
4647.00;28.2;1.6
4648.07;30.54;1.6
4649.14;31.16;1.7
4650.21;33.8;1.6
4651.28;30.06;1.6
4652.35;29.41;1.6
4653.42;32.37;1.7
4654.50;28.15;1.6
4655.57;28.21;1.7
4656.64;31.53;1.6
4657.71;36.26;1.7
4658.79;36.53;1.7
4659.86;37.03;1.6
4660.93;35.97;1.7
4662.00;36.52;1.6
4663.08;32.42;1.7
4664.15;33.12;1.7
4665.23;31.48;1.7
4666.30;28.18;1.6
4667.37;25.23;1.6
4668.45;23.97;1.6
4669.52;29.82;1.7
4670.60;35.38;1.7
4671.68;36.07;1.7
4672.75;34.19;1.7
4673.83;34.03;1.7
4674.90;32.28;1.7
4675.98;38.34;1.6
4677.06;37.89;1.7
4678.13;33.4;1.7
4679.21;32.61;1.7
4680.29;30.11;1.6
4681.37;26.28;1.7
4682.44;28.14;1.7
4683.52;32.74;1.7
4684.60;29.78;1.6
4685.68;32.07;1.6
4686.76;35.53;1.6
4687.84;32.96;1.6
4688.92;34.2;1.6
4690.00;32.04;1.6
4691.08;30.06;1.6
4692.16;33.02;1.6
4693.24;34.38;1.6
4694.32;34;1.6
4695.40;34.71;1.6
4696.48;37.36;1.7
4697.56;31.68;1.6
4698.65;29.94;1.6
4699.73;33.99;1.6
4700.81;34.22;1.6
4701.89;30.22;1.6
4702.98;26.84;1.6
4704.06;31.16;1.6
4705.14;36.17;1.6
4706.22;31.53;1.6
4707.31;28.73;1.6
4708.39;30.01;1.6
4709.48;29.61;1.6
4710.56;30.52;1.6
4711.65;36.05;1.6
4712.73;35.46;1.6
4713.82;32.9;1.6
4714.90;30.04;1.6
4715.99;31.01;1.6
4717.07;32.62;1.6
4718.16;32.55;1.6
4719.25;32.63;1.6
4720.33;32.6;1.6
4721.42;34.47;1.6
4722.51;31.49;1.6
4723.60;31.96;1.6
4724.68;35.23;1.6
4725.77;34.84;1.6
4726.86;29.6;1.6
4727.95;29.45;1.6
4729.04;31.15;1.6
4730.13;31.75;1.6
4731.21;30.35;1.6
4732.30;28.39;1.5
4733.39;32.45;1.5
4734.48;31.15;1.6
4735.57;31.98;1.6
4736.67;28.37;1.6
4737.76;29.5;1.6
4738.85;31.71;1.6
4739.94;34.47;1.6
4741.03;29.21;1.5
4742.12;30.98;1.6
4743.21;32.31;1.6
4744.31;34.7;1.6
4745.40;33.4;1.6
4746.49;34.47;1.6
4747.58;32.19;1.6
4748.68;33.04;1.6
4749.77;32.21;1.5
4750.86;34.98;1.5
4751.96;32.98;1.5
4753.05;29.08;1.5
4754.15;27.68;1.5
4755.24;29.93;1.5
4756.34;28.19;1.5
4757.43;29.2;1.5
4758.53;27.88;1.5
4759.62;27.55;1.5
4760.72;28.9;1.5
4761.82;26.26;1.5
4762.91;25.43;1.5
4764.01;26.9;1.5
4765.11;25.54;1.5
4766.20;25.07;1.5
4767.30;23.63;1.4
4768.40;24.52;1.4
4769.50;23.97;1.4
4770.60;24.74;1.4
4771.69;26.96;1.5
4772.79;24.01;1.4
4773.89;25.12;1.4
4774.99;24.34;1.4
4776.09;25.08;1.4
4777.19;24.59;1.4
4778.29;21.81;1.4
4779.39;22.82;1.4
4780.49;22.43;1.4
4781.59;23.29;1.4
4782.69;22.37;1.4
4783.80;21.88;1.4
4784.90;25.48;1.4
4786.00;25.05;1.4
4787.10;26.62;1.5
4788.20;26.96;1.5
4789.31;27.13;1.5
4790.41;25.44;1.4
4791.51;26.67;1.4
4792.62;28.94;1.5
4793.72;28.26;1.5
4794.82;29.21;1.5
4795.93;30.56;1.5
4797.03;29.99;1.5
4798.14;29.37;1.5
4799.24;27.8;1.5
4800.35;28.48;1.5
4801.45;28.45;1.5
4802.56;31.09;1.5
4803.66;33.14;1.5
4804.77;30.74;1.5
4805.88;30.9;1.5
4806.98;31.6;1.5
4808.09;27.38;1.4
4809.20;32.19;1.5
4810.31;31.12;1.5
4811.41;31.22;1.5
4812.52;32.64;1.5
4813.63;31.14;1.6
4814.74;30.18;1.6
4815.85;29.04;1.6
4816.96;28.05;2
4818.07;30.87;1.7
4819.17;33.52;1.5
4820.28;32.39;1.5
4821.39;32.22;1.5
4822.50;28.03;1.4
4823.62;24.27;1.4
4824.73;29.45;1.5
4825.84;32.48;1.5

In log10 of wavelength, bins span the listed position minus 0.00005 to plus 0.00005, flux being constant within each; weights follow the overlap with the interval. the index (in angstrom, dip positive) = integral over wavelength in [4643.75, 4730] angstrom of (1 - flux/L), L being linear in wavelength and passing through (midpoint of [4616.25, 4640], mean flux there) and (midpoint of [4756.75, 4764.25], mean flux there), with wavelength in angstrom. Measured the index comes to -4.9 angstrom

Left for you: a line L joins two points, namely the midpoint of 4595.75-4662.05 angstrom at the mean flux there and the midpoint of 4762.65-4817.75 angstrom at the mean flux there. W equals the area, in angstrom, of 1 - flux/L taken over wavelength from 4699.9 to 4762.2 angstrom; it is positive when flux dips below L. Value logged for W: -4.7 angstrom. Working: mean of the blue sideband 32.6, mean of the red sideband 27.2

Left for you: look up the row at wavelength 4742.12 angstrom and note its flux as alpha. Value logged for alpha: 30.98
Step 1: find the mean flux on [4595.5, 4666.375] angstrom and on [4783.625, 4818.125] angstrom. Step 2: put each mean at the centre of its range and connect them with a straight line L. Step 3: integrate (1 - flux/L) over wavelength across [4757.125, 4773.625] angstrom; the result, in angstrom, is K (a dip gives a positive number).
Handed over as 2.1 angstrom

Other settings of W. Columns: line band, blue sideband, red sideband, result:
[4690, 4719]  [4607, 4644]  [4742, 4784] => -2.3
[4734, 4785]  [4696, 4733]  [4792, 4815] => 5.2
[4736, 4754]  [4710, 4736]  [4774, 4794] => -1.5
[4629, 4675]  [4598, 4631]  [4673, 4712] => 1.1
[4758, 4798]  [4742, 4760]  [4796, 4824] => 6.6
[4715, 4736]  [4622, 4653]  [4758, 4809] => -2.3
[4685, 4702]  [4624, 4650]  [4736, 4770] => -1.4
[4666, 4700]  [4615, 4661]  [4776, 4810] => -1.7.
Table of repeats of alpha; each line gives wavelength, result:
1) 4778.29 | 21.81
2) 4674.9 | 32.28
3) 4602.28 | 29.91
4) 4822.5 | 28.03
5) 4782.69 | 22.37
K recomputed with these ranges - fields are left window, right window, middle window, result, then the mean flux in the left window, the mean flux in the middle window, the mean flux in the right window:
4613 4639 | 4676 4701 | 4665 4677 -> 0.3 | 33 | 32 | 32.8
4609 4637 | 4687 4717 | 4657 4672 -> 0.1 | 33.6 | 32.6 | 32.4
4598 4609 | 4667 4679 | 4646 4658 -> 0.7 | 32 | 30.6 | 32.9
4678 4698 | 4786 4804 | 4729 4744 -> -0.2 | 32.4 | 31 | 28.5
